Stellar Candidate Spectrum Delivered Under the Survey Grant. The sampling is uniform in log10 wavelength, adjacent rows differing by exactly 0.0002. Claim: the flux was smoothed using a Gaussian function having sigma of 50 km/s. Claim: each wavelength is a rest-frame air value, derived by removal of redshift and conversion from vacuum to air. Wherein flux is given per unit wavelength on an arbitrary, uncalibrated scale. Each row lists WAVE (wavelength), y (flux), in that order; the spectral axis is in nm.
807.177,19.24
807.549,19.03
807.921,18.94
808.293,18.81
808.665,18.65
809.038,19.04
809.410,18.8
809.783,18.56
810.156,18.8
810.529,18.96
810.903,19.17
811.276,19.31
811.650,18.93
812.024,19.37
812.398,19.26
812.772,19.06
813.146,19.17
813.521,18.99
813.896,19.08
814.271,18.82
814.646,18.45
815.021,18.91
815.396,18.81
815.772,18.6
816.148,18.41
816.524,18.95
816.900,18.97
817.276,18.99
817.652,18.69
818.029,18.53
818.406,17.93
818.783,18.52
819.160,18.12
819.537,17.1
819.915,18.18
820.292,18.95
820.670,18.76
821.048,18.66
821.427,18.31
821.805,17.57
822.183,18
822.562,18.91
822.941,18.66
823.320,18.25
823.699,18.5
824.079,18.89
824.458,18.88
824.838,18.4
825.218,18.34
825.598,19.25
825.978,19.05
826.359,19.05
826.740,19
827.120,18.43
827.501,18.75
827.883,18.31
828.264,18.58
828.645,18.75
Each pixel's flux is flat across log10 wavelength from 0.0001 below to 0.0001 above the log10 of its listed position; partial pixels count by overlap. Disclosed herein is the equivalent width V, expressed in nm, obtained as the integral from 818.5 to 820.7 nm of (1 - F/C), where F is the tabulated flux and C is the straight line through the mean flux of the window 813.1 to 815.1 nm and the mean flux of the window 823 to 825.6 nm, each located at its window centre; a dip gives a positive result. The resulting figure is 0.060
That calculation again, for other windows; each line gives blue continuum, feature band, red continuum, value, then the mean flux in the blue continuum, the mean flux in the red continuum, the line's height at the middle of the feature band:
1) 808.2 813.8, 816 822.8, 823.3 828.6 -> 0.149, 19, 18.7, 18.8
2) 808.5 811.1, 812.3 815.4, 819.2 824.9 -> -0.040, 18.9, 18.4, 18.7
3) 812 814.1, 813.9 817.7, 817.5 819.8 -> -0.028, 19.1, 18.1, 18.6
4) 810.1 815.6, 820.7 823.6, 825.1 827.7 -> 0.082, 19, 18.8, 18.9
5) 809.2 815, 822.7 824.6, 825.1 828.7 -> 0.017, 19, 18.8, 18.8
